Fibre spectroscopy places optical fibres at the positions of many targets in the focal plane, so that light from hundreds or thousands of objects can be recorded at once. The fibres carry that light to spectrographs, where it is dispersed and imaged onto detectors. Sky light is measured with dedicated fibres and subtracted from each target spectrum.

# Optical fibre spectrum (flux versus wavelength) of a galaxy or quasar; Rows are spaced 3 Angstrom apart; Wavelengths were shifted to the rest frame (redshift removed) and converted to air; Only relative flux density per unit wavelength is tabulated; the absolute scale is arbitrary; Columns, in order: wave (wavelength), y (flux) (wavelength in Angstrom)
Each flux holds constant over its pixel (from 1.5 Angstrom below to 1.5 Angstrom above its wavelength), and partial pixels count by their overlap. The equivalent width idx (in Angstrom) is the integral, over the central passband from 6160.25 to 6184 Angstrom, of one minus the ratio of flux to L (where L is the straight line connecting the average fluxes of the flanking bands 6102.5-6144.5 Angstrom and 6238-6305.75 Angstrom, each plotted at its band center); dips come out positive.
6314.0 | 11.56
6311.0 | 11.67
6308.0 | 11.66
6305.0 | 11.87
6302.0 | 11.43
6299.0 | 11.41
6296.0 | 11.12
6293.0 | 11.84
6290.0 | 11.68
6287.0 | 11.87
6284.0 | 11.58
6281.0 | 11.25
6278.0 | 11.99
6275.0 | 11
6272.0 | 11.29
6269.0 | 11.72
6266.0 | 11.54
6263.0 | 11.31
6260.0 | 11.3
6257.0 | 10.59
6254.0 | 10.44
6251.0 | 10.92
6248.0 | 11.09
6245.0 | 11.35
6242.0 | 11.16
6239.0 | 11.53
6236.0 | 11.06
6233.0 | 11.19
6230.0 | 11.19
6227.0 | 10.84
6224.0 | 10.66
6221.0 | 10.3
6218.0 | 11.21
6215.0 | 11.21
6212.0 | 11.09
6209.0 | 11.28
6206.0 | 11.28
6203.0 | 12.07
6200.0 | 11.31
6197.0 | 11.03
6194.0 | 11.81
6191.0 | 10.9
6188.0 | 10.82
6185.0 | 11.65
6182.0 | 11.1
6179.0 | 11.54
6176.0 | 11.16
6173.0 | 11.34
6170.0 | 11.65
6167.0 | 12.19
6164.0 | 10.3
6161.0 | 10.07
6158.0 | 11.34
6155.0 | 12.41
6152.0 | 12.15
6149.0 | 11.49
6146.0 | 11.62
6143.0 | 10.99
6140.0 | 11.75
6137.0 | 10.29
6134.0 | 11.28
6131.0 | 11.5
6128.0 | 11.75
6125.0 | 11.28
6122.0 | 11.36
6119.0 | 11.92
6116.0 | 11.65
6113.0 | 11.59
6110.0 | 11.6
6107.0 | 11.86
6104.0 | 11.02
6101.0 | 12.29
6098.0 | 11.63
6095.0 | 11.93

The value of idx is 0.38 Angstrom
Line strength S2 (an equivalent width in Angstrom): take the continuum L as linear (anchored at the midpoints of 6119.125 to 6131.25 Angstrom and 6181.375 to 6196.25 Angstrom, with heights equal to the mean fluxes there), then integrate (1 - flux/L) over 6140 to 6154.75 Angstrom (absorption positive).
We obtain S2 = -0.3 Angstrom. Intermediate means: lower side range 11.5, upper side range 11.3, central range 11.7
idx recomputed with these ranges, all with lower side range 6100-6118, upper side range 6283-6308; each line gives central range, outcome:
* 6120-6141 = 0.60 Angstrom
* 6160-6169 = 0.54 Angstrom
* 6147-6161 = 0.00 Angstrom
